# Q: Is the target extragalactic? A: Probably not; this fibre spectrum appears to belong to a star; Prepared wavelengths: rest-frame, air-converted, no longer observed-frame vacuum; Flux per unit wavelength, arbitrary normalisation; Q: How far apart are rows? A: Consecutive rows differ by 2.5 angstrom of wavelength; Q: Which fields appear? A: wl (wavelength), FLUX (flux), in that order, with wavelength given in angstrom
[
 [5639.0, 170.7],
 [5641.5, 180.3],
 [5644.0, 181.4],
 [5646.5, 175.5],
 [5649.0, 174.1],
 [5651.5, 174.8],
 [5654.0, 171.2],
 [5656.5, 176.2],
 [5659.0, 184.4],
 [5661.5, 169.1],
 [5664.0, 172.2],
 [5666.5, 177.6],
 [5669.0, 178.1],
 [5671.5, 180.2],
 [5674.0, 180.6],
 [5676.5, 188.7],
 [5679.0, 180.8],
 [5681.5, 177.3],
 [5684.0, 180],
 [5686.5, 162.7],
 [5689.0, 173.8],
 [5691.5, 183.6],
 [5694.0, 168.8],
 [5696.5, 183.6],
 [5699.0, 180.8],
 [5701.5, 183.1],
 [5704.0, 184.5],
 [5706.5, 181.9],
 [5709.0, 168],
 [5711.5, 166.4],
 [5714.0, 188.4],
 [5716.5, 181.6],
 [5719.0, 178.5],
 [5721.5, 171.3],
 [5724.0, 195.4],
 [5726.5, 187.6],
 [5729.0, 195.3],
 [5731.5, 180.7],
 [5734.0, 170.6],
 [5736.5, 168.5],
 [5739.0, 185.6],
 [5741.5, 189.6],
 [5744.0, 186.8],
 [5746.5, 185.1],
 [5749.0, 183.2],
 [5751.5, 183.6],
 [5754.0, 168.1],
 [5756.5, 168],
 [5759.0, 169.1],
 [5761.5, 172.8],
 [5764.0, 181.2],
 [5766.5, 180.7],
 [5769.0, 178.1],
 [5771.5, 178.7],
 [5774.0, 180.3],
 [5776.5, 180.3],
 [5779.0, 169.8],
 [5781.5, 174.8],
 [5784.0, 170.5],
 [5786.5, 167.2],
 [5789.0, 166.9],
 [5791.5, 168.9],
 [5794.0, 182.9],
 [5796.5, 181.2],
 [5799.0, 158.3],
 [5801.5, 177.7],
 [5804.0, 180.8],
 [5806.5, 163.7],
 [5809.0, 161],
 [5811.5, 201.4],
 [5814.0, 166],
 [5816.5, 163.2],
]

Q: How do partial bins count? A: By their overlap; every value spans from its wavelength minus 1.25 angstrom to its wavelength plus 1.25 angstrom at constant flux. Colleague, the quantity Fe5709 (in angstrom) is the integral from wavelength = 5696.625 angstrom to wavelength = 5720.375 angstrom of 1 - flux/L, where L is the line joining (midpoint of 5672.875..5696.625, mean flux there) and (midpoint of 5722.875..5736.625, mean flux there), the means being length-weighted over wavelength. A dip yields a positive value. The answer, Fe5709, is 0.2 angstrom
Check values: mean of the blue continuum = 178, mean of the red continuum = 184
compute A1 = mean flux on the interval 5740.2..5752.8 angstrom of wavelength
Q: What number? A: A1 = 186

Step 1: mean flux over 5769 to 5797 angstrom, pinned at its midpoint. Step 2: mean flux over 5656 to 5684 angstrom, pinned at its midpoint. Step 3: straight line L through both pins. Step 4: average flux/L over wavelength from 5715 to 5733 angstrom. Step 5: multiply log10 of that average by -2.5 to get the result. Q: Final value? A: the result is -0.04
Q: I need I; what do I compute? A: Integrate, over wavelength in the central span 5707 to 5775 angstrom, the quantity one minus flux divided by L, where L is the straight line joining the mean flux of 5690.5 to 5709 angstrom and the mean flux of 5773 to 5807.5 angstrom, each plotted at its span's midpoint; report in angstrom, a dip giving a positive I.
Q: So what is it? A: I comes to -0.98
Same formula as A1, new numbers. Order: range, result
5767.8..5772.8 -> 178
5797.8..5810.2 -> 168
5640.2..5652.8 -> 177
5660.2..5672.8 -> 175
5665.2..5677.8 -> 181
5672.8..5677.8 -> 185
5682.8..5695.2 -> 174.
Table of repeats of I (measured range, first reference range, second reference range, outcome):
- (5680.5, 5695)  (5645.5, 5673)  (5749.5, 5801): 0.1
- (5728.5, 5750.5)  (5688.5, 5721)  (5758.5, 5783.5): -0.6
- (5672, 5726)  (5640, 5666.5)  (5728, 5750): 0.1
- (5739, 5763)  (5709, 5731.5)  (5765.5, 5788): 0.0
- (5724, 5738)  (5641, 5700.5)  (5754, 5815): -0.5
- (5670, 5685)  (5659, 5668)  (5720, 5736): -0.4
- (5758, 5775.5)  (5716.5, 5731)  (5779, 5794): -0.2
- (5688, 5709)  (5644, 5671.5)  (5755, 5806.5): -0.5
